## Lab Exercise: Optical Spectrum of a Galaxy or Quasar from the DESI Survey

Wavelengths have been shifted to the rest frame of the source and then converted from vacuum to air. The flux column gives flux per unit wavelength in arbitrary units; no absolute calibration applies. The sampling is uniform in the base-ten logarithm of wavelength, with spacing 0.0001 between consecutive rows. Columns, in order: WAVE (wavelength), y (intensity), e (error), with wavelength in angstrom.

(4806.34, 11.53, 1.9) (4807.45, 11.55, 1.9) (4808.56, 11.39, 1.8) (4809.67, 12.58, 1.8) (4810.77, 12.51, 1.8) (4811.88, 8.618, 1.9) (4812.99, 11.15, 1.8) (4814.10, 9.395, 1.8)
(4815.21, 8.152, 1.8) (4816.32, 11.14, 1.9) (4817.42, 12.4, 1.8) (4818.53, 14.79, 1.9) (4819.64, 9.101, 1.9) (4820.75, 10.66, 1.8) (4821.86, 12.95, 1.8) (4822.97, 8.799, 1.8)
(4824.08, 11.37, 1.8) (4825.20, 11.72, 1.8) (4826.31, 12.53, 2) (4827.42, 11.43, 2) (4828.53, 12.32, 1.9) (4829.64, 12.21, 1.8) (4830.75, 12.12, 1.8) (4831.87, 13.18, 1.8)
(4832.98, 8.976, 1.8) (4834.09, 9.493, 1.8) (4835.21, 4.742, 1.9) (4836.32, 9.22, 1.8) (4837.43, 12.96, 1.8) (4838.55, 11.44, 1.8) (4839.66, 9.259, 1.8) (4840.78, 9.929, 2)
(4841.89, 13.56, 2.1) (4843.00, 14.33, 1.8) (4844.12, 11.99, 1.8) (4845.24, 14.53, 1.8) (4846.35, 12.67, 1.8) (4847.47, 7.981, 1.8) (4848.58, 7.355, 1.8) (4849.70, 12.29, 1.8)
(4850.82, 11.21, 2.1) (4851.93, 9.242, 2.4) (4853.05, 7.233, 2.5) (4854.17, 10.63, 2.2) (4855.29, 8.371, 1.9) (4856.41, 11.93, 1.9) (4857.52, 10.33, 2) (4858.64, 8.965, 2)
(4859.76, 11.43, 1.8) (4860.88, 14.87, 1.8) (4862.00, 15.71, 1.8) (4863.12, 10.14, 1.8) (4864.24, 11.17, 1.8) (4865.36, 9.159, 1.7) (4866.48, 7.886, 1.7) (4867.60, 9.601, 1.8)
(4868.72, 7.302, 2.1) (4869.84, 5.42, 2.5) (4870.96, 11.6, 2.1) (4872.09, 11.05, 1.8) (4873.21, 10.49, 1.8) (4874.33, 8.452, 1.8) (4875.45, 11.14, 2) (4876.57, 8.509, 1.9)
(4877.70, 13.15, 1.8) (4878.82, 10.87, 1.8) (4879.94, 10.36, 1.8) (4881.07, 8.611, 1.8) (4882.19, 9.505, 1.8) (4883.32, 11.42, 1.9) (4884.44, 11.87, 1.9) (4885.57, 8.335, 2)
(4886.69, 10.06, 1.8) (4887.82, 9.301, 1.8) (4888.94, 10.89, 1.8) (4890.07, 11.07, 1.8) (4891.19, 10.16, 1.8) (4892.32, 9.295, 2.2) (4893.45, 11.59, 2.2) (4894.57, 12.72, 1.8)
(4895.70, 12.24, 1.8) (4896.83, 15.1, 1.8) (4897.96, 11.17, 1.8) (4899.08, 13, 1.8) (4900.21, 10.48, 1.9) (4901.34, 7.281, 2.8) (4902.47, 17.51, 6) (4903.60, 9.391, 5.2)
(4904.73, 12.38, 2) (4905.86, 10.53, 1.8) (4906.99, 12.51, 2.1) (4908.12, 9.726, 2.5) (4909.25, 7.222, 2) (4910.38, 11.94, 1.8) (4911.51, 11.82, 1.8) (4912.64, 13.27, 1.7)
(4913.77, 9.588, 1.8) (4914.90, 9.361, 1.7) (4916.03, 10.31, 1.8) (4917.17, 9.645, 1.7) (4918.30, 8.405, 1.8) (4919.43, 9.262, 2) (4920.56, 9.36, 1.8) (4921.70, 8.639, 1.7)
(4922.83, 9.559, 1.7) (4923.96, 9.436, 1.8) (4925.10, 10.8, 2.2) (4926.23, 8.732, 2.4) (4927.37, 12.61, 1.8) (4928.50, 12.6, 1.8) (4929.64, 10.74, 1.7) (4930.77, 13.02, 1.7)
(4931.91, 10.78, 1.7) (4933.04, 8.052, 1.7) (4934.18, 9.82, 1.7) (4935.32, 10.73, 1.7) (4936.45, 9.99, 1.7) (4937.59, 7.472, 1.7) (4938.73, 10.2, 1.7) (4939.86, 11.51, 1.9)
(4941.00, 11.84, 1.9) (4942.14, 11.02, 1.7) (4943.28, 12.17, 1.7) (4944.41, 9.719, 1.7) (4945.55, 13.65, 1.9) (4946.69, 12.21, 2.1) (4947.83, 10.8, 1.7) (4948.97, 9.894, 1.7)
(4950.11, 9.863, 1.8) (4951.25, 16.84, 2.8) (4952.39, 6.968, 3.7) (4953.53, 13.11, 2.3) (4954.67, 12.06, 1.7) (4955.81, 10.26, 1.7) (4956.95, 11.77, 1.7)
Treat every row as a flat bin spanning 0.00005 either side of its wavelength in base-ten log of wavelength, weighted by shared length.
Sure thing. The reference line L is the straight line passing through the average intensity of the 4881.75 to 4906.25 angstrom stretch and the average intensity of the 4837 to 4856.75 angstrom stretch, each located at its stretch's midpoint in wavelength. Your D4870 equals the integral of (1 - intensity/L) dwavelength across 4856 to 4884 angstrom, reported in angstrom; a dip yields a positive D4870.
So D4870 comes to 1.7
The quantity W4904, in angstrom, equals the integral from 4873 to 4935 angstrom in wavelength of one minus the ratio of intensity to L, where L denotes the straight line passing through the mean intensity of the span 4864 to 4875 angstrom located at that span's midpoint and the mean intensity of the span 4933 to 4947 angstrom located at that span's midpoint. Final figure -4.4 angstrom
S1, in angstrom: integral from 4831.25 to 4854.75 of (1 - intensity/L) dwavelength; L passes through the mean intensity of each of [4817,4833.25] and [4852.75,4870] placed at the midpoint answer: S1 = 0.7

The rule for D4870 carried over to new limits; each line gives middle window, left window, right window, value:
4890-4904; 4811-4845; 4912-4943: -1.5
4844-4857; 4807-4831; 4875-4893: 0.5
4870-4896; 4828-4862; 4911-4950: 0.6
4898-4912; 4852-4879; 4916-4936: -1.4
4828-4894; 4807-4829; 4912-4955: 3.1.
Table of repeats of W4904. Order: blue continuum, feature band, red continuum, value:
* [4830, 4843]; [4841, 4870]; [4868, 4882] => -1.3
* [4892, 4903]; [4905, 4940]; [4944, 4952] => 4.9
